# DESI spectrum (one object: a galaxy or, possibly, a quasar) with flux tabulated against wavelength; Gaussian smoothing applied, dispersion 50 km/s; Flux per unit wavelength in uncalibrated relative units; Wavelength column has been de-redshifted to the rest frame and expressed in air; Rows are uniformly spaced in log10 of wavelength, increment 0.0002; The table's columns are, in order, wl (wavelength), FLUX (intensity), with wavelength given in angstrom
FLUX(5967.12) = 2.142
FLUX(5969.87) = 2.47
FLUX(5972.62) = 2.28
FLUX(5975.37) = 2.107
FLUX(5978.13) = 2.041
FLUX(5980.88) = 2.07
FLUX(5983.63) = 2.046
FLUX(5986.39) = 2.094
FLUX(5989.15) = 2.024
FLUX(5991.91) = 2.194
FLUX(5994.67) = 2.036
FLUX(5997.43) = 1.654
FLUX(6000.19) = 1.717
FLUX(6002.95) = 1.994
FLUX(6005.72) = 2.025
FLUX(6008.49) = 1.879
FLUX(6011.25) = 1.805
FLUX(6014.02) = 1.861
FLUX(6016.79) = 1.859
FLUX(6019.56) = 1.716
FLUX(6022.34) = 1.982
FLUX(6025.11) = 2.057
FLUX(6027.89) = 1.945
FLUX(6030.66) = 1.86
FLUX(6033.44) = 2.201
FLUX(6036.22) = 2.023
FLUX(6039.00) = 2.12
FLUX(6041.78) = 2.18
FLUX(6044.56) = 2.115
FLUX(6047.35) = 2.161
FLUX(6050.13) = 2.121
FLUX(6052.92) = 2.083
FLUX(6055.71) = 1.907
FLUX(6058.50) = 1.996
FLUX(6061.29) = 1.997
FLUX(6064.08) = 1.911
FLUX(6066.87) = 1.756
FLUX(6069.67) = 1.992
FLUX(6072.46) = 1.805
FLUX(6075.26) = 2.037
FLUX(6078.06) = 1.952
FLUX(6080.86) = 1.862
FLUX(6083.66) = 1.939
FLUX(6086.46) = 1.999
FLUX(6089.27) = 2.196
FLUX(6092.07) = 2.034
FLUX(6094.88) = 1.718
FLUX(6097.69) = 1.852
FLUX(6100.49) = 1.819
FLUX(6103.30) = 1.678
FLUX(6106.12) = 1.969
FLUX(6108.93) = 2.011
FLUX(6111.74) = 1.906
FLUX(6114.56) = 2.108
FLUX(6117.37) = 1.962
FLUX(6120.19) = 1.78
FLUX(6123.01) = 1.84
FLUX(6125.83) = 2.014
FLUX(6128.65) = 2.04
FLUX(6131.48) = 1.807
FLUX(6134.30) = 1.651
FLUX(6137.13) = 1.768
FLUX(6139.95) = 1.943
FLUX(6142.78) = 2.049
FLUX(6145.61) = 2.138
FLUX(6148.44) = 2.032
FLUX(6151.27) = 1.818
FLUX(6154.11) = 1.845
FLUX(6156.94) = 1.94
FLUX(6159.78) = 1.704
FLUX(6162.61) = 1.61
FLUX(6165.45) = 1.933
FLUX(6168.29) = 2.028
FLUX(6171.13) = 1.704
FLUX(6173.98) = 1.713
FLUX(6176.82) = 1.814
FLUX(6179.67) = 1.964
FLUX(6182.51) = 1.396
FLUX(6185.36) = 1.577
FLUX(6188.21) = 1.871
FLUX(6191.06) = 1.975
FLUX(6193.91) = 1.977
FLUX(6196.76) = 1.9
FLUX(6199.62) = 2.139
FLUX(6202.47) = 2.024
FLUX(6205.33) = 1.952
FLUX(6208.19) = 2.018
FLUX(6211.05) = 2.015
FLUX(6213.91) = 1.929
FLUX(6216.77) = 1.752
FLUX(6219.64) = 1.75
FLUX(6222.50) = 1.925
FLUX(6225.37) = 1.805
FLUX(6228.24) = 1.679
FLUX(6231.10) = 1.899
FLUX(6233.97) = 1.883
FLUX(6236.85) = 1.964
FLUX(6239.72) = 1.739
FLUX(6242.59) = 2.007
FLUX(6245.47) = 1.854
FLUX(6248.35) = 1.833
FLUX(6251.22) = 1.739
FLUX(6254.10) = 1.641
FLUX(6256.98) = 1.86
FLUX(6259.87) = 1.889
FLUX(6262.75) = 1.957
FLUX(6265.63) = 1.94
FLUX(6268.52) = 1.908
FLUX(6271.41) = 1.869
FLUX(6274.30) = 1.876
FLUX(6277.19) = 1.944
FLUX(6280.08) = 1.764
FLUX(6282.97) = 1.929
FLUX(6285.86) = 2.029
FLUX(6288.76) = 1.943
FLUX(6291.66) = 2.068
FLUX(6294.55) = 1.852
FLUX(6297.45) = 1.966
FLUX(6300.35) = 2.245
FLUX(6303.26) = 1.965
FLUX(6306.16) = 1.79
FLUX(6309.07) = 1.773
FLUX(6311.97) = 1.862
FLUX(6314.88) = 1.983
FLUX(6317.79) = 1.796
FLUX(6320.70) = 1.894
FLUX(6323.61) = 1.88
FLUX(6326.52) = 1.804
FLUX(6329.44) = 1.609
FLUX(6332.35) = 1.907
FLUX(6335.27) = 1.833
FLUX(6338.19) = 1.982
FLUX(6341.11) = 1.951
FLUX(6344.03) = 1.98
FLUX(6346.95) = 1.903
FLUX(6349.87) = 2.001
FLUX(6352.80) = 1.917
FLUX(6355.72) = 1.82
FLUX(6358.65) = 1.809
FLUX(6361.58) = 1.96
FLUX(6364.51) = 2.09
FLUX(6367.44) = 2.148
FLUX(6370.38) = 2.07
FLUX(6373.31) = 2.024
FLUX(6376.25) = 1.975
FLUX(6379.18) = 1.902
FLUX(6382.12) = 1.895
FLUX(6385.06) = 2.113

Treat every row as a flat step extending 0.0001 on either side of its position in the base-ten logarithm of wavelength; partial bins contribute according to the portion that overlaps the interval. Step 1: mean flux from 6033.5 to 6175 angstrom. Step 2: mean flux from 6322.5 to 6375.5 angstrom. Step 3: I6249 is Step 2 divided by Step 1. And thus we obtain 1.0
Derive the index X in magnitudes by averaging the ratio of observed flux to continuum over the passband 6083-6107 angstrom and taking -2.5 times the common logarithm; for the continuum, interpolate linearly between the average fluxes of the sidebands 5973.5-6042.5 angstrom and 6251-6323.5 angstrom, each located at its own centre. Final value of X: 0.03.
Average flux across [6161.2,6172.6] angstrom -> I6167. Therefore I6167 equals 1.82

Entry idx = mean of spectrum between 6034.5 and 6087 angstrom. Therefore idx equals 2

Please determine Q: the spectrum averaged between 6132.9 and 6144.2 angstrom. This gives 1.85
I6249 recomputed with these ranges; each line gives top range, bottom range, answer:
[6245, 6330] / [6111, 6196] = 1.01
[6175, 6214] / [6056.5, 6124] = 0.99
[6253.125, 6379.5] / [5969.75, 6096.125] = 0.96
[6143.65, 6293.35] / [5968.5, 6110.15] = 0.95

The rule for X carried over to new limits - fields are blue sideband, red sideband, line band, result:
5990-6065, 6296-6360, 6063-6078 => 0.035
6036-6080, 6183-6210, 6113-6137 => 0.041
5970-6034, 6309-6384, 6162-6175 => 0.081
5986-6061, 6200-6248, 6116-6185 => 0.044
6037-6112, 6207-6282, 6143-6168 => 0.015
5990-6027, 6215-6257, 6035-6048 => -0.121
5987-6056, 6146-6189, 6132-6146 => -0.029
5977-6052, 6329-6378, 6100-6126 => 0.041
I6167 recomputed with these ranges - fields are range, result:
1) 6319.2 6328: 1.86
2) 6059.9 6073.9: 1.89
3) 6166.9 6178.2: 1.81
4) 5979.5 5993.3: 2.09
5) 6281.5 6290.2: 1.97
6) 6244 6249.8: 1.84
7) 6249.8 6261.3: 1.78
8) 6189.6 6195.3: 1.98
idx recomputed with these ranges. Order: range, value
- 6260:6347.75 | 1.91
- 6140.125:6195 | 1.85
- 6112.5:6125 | 1.93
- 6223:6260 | 1.83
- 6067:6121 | 1.92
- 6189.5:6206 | 2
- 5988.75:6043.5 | 1.96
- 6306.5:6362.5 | 1.87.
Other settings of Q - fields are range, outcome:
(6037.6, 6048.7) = 2.14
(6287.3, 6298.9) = 1.96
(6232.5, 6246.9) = 1.89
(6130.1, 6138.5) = 1.74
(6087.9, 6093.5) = 2.11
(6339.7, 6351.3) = 1.96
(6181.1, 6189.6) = 1.61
